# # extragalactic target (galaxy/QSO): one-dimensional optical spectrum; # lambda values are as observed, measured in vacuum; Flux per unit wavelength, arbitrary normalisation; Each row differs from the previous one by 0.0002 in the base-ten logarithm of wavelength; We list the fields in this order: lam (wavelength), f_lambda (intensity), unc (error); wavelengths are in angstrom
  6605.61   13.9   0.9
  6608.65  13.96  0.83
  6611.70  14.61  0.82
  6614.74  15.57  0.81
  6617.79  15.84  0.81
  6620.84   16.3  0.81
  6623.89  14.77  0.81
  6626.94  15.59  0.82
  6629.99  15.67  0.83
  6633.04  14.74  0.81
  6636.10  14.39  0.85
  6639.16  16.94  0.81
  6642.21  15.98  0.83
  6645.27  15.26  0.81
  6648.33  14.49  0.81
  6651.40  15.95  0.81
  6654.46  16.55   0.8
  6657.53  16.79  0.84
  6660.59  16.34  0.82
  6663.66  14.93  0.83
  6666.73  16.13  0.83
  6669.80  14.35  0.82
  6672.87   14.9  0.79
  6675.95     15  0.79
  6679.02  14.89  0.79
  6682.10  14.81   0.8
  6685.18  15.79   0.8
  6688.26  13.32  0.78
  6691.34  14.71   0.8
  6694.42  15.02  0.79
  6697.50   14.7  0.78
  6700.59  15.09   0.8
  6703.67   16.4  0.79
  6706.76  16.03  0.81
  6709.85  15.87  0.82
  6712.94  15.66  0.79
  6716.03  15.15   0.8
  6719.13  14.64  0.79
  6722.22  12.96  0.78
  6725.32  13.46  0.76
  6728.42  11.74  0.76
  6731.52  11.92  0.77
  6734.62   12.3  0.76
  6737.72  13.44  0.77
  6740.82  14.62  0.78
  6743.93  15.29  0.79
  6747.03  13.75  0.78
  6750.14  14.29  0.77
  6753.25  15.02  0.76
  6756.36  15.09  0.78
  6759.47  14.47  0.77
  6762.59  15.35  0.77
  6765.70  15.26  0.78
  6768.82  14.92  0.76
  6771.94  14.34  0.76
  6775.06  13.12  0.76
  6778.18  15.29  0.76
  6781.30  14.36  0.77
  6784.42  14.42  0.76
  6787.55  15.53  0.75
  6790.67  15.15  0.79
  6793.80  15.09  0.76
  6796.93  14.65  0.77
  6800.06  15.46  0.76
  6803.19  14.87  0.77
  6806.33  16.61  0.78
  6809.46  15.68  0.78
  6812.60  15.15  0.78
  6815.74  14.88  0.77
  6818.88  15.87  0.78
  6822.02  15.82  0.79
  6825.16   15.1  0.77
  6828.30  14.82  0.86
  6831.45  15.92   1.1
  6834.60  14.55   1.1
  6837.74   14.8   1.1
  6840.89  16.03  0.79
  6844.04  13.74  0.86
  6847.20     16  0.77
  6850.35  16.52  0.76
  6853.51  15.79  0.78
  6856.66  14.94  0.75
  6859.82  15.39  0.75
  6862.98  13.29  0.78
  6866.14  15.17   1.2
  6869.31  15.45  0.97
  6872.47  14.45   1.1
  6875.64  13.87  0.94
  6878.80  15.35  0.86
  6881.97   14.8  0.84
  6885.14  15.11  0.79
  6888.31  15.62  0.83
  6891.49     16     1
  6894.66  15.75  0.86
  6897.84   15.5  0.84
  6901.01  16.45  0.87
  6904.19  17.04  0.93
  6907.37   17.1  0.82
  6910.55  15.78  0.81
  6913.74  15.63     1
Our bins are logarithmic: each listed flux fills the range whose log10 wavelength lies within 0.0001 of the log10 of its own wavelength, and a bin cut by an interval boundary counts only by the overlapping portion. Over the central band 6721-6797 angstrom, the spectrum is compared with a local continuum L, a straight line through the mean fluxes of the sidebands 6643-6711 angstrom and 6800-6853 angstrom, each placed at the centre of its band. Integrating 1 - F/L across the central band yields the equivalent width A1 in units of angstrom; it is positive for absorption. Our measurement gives 5.6 angstrom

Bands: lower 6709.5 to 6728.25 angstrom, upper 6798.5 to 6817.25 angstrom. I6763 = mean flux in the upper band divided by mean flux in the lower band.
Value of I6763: 1.08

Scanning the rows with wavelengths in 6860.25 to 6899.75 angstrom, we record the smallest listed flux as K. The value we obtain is 13.29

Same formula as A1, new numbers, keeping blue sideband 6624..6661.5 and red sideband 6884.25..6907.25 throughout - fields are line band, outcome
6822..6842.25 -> 0.9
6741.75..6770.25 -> 1.8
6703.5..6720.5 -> 0.2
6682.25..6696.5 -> 0.9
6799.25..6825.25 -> 0.6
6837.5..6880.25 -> 2.4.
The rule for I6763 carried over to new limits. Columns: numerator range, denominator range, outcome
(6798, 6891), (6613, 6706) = 0.99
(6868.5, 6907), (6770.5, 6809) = 1.04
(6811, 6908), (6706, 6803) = 1.06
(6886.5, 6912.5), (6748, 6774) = 1.09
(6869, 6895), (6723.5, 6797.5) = 1.06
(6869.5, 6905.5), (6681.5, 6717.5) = 1.01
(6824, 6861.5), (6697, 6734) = 1.06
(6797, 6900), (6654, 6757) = 1.04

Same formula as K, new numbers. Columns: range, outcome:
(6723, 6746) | 11.74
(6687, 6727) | 12.96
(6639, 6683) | 14.35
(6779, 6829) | 14.36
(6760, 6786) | 13.12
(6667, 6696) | 13.32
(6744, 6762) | 13.75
